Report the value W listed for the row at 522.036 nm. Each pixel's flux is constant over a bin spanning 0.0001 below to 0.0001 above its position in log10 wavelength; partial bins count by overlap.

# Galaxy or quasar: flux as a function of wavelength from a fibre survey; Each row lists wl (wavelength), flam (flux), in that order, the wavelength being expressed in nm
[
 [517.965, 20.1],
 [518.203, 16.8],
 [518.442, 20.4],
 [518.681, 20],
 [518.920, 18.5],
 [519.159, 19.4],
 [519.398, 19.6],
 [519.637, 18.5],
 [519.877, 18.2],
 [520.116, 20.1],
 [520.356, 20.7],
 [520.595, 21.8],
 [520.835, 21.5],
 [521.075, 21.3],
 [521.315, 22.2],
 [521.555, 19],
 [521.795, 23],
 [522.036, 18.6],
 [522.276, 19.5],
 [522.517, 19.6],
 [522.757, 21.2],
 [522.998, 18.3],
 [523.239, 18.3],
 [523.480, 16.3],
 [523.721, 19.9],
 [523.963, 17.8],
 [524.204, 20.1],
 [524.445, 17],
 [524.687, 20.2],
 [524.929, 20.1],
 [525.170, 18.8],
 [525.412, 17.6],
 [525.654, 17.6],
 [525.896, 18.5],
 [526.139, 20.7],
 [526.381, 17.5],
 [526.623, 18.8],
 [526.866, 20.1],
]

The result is 18.6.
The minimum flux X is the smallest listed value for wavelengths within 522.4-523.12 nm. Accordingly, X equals 18.3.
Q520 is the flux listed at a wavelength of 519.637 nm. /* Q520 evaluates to 18.5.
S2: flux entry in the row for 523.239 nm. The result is 18.3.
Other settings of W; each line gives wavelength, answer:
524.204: 20.1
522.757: 21.2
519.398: 19.6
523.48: 16.3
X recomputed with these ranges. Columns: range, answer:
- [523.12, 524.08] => 16.3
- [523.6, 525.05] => 17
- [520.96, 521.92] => 19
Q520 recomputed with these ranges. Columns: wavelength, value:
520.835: 21.5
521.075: 21.3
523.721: 19.9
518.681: 20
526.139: 20.7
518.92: 18.5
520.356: 20.7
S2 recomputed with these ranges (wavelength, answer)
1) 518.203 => 16.8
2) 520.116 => 20.1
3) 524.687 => 20.2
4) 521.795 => 23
